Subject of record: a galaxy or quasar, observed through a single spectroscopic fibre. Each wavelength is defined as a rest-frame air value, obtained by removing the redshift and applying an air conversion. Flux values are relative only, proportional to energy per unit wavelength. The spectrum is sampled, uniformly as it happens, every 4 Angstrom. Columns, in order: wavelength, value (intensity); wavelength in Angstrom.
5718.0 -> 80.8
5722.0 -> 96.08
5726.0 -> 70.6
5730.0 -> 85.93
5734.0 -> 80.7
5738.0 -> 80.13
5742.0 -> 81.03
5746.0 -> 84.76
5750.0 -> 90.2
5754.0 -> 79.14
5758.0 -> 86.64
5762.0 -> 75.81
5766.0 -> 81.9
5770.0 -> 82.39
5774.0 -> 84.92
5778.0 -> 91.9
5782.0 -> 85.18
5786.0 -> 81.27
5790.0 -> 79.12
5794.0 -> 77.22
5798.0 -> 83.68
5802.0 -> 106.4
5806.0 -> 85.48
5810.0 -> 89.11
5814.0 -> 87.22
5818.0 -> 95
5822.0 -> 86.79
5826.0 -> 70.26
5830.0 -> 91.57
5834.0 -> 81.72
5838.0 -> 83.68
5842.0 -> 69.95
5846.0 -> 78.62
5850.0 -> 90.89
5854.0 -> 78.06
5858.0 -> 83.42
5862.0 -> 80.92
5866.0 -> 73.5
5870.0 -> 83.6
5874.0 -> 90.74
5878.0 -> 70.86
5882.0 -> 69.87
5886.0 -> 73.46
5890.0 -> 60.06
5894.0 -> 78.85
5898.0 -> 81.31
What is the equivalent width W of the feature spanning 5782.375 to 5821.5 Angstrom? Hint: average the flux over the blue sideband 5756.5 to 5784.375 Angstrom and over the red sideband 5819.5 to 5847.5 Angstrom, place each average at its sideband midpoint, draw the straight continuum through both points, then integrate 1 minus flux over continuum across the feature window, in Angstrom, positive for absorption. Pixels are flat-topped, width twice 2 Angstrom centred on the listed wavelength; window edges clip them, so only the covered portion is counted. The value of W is -2.3 Angstrom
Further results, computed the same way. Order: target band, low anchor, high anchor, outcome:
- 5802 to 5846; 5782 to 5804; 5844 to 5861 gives -0.4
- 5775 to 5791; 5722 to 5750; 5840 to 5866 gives -0.7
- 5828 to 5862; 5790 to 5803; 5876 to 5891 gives -2.4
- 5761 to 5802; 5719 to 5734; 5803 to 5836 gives 0.8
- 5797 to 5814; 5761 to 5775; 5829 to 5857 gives -2.0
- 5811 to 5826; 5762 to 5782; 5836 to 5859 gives -0.9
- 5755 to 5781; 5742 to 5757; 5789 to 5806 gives 0.5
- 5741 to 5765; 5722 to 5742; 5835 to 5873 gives -0.6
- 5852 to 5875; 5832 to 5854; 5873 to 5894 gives -1.4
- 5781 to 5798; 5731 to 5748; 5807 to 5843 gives 0.5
